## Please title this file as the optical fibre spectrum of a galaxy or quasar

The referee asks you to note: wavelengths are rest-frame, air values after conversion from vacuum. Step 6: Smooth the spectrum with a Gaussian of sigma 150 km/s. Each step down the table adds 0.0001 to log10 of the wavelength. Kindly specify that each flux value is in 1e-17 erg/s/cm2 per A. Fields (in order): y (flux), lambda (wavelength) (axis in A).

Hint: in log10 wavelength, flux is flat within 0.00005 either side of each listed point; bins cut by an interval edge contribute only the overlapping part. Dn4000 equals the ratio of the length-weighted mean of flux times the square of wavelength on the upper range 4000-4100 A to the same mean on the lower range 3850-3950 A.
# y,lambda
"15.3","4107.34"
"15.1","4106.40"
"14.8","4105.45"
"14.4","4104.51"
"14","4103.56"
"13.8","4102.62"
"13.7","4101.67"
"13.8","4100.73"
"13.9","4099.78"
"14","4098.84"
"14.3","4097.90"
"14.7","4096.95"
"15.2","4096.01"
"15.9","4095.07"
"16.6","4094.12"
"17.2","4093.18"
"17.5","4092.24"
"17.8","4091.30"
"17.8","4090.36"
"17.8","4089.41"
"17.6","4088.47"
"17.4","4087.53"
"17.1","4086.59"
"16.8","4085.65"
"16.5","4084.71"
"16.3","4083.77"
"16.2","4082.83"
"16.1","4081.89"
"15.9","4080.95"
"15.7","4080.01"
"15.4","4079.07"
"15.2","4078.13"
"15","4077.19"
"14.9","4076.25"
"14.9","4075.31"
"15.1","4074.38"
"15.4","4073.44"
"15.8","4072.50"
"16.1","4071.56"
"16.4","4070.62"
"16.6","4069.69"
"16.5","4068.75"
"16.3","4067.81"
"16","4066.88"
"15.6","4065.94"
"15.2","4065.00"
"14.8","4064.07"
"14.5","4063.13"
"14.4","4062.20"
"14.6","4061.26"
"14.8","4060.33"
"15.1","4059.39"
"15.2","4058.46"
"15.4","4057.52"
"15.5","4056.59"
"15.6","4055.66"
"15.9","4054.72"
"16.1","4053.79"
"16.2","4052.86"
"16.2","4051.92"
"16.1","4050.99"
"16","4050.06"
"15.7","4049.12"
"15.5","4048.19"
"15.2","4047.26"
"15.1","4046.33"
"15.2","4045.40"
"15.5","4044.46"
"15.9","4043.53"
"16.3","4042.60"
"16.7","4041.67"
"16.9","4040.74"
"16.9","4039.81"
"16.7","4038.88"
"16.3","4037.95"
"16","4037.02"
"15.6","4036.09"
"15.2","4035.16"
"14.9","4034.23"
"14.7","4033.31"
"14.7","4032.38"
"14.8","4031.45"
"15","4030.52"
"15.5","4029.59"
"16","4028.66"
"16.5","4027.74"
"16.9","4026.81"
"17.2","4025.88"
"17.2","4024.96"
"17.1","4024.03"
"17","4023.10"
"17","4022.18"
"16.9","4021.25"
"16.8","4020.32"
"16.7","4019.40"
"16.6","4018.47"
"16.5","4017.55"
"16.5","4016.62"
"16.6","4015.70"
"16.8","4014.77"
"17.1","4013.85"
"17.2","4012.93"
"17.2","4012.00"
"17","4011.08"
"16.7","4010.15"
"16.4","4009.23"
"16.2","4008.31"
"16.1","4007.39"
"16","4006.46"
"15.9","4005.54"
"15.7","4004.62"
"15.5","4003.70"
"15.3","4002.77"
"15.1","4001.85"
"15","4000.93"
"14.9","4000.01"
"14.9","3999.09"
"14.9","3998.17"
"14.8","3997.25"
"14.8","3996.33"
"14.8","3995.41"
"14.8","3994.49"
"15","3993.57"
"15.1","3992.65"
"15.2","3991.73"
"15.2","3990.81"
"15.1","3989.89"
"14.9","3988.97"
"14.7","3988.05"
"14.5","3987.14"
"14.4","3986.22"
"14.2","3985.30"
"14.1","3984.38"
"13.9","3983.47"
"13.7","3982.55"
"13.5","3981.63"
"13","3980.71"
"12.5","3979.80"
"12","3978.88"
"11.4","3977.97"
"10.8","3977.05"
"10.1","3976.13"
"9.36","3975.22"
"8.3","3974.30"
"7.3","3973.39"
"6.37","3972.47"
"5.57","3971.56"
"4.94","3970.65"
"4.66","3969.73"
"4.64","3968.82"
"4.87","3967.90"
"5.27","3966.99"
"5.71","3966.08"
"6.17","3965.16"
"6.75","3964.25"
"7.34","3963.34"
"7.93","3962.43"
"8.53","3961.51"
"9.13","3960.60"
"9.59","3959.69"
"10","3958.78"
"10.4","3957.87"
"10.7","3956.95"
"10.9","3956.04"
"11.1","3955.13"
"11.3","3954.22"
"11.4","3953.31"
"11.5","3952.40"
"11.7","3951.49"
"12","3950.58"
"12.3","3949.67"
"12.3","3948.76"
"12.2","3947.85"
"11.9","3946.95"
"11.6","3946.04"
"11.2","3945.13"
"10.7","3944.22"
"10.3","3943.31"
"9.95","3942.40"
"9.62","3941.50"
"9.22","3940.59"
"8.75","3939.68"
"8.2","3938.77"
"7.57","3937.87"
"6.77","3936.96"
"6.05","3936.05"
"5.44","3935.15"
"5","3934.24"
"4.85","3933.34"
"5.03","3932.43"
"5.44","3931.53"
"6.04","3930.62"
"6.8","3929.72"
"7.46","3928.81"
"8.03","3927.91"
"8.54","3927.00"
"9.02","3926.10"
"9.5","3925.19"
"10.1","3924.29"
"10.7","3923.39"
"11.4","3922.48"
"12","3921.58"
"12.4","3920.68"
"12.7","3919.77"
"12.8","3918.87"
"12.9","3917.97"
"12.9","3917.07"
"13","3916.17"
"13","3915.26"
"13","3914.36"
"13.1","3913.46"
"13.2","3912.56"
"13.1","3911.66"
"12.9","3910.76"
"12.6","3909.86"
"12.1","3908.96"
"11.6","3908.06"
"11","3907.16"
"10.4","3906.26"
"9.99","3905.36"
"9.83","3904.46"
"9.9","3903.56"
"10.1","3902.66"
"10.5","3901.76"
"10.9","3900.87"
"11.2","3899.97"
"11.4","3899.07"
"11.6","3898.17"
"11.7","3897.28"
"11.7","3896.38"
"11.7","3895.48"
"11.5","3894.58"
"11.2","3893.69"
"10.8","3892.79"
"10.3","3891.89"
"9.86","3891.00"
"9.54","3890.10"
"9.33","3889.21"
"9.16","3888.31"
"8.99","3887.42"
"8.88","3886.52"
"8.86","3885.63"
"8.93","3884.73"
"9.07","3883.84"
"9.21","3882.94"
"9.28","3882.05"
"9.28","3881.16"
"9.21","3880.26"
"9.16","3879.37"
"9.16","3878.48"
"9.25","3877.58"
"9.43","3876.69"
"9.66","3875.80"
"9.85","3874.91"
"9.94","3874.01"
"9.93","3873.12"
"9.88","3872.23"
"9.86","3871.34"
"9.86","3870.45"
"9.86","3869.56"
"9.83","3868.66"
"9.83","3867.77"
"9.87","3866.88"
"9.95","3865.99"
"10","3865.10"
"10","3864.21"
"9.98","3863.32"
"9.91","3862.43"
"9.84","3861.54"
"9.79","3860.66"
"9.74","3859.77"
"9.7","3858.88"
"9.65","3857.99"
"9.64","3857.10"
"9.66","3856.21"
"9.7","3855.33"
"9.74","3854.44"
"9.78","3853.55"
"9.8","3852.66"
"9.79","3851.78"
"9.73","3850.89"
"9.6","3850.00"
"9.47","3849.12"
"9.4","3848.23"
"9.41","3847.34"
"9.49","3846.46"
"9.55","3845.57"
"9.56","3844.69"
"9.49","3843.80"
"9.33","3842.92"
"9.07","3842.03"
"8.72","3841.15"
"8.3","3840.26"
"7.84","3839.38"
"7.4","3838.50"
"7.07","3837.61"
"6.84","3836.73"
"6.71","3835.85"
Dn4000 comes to 1.72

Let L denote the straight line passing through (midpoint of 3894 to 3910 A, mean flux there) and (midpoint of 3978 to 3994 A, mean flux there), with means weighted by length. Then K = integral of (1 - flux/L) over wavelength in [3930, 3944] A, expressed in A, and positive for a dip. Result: 5.8 A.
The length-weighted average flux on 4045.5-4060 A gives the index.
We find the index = 15.6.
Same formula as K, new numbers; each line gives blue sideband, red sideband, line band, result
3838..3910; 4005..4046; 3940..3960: 3.2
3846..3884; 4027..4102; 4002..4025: -3.8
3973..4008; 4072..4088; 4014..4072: -3.5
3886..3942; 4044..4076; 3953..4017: 2.3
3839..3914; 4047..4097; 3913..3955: 6.5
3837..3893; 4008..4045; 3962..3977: 7.8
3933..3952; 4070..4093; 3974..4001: -4.6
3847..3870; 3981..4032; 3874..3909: 3.1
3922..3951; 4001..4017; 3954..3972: 5.8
